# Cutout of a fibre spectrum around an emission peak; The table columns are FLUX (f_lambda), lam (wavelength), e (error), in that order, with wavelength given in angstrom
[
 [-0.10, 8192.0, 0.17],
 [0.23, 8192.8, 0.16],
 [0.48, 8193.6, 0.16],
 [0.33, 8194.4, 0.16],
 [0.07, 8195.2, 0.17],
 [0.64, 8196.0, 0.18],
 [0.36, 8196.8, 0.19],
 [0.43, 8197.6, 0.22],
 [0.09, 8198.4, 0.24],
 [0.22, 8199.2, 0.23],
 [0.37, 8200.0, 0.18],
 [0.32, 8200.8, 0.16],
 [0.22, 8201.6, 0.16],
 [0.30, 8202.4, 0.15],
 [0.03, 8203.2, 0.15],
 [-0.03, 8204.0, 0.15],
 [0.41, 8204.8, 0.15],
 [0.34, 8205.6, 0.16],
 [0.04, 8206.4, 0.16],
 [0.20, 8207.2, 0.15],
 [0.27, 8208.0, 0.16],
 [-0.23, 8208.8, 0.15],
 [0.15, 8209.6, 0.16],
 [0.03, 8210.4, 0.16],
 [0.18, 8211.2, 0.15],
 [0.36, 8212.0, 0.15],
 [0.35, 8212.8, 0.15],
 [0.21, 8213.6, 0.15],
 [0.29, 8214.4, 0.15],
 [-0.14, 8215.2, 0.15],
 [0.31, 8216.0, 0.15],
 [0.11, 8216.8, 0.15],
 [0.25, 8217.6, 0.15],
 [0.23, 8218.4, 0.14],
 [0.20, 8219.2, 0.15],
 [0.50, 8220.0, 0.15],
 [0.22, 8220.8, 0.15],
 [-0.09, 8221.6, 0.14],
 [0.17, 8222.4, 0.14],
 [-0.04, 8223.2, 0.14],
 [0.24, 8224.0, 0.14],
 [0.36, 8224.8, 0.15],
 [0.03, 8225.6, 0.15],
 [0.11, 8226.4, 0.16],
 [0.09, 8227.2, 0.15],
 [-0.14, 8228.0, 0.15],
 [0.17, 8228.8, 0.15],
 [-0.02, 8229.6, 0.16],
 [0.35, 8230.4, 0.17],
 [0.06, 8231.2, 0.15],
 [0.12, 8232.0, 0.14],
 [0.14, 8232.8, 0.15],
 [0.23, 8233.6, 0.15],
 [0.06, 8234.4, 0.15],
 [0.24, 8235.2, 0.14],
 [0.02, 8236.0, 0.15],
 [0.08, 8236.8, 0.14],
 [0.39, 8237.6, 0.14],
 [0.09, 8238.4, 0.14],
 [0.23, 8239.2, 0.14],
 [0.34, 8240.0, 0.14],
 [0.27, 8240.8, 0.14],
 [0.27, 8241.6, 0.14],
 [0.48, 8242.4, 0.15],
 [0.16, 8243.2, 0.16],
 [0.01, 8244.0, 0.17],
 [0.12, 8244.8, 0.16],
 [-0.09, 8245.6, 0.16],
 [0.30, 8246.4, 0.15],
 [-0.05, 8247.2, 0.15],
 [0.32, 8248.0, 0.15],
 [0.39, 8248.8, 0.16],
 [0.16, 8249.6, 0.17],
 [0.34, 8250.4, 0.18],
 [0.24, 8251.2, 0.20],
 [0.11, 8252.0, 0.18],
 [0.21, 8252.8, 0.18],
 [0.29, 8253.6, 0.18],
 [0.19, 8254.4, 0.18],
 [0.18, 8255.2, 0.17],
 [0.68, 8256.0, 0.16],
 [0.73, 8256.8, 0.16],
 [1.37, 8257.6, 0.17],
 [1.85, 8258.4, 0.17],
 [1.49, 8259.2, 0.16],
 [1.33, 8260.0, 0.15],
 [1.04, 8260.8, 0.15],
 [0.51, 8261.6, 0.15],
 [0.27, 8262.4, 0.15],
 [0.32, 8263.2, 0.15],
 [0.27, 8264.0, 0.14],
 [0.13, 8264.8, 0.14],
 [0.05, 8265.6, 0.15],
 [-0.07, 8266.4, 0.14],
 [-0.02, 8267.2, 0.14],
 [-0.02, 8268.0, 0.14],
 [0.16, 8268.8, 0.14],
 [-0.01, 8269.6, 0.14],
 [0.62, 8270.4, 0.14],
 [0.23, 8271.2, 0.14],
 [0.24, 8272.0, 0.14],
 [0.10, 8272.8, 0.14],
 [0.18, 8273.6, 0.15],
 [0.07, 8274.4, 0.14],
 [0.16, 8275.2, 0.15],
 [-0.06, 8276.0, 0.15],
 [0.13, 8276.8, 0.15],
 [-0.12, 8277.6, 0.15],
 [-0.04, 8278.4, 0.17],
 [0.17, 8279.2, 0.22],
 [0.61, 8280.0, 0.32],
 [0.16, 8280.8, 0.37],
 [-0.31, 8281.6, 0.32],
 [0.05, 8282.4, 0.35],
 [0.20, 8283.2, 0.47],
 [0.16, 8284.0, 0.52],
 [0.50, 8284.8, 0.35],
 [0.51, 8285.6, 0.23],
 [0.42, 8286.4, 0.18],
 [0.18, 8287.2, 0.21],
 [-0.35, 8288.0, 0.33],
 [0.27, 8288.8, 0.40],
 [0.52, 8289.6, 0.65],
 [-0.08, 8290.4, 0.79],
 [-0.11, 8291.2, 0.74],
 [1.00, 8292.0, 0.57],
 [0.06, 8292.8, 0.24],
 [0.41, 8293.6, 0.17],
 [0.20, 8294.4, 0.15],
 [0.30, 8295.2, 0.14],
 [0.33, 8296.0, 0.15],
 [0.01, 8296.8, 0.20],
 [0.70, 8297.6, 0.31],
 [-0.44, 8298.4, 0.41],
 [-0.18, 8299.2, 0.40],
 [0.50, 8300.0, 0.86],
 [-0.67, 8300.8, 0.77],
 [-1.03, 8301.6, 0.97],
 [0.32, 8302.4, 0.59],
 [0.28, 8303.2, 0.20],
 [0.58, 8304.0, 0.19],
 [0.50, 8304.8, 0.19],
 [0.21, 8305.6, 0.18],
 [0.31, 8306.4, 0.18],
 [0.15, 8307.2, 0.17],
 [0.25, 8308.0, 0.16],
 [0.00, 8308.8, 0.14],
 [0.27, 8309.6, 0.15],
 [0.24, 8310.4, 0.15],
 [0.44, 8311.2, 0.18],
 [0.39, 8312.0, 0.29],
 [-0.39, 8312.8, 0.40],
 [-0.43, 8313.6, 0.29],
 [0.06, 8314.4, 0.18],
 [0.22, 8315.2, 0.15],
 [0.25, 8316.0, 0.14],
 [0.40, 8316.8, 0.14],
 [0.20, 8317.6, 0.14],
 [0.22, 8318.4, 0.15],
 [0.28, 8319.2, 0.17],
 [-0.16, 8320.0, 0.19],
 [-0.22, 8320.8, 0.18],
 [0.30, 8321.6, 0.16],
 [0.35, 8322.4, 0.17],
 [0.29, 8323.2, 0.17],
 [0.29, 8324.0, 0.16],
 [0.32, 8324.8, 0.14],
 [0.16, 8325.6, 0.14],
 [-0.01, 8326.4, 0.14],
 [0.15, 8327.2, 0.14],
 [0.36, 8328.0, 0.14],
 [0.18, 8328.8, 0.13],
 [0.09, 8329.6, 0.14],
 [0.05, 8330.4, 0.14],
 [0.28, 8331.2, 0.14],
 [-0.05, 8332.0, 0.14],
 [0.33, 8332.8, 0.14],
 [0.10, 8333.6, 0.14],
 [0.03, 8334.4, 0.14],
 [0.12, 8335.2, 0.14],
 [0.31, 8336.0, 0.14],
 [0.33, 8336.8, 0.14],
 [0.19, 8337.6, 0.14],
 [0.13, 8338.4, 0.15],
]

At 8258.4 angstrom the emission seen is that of H-gamma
